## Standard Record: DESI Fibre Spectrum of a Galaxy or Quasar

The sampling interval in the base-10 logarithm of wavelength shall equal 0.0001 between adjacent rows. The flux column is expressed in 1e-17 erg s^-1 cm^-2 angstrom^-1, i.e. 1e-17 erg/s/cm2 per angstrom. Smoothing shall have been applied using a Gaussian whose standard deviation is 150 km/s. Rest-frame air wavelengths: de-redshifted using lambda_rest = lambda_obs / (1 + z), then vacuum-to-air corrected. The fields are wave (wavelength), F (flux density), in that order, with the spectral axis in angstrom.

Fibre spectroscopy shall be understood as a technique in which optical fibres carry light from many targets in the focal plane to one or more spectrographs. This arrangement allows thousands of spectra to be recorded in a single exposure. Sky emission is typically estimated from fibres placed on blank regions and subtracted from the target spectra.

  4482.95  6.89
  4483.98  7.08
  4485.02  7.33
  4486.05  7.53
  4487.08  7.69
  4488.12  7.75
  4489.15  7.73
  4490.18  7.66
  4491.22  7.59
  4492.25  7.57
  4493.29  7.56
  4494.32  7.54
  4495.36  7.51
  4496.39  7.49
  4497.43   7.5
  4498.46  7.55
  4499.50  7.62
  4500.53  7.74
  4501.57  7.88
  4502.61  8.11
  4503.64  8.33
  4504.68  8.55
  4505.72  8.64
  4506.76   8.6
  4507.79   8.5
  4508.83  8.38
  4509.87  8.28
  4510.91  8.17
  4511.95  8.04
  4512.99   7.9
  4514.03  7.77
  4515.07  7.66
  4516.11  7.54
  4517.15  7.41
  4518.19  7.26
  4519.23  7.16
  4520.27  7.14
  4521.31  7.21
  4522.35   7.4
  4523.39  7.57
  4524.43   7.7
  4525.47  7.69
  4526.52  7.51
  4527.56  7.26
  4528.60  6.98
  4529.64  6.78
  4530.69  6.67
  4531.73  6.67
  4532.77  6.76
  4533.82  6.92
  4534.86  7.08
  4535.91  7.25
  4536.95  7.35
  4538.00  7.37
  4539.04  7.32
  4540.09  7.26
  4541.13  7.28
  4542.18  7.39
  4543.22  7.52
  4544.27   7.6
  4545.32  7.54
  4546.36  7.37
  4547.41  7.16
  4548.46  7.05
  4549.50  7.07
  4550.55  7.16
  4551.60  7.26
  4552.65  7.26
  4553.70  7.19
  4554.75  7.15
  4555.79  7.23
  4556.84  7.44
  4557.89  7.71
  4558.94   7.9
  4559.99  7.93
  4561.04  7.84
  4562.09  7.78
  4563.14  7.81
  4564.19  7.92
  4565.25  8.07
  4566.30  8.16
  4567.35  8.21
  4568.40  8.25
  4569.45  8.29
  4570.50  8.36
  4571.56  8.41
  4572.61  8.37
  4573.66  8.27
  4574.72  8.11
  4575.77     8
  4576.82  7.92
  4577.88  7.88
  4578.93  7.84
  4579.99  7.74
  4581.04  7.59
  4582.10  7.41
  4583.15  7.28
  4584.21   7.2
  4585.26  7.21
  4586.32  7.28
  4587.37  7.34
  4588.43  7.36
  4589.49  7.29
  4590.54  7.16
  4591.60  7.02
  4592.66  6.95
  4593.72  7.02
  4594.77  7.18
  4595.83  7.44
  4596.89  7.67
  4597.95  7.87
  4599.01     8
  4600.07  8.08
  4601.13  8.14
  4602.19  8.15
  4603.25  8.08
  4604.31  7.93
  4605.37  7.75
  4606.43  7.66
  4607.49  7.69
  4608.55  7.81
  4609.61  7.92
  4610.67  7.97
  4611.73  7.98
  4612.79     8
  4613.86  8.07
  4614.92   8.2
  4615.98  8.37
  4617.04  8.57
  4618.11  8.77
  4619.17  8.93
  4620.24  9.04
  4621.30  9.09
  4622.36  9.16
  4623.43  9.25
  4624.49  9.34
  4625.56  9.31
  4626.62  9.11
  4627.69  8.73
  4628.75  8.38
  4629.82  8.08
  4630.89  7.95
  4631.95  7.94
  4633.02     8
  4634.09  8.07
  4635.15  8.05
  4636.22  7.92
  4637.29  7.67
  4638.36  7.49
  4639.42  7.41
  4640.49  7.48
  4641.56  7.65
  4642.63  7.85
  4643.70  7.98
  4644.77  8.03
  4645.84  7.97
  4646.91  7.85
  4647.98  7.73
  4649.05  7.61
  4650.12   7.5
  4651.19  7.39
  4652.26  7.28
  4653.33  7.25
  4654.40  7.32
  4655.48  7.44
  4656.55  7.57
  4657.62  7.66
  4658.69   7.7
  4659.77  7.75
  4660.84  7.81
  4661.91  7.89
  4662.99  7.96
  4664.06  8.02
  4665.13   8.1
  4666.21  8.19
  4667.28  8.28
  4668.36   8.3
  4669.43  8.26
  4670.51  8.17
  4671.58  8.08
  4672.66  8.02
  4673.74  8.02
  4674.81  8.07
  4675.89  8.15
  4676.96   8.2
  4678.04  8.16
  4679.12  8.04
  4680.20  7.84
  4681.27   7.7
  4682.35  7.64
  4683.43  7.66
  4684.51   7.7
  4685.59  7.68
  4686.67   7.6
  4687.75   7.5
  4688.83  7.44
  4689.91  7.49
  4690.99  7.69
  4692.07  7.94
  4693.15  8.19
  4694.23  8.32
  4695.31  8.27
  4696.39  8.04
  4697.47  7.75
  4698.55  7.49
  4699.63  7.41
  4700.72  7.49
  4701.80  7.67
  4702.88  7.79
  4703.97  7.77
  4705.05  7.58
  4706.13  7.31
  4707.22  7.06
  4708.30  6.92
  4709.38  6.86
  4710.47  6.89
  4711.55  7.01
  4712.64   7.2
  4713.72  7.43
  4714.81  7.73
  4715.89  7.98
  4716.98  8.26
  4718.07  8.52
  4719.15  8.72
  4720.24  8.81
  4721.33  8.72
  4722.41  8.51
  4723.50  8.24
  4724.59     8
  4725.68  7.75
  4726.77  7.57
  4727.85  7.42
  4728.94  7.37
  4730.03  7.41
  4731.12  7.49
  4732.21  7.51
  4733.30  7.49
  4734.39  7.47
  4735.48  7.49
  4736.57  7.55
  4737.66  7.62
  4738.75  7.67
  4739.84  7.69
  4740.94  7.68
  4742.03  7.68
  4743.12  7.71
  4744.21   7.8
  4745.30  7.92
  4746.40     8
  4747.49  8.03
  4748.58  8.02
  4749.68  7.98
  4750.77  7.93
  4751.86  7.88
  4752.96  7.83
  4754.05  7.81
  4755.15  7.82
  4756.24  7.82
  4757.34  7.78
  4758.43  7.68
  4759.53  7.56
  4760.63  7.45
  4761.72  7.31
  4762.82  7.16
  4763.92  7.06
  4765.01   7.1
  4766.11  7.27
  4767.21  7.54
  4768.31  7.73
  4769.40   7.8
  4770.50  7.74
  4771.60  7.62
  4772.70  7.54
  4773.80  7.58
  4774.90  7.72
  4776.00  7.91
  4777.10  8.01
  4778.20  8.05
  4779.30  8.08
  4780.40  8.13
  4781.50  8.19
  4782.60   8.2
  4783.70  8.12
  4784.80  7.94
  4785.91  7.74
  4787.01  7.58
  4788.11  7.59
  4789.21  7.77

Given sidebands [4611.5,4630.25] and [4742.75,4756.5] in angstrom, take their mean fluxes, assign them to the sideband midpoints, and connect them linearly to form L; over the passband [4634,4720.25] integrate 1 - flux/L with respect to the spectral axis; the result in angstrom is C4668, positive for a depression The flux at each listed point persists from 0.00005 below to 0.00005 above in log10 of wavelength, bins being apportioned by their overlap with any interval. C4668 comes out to 6.0 angstrom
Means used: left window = 8.7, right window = 7.89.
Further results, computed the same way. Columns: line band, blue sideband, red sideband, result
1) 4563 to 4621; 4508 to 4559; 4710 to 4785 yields -3.0 angstrom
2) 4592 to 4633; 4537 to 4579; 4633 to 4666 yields -2.6 angstrom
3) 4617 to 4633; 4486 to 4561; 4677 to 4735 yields -2.3 angstrom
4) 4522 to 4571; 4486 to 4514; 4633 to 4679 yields 2.7 angstrom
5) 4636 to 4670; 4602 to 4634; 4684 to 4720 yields 1.3 angstrom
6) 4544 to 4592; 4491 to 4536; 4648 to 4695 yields 0.3 angstrom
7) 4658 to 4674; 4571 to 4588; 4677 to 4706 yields -0.6 angstrom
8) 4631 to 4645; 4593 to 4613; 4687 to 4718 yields -0.1 angstrom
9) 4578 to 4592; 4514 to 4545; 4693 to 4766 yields 0.0 angstrom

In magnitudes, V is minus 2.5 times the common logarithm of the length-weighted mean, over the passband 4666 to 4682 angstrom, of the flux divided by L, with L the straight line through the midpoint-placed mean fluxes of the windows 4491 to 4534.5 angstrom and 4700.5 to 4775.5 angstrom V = -0.06 mag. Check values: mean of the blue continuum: 7.62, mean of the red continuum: 7.68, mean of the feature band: 8.09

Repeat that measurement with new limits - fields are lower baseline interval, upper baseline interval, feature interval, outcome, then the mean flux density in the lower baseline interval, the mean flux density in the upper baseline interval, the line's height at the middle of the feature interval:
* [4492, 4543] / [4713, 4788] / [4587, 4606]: 0.009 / 7.57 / 7.79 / 7.64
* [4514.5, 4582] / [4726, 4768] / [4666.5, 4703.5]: -0.041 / 7.53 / 7.62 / 7.59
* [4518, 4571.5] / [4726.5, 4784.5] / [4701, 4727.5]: -0.015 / 7.45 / 7.7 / 7.65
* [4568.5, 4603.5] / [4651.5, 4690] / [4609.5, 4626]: -0.118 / 7.7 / 7.83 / 7.75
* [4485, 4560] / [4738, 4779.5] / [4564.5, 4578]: -0.085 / 7.53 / 7.7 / 7.56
